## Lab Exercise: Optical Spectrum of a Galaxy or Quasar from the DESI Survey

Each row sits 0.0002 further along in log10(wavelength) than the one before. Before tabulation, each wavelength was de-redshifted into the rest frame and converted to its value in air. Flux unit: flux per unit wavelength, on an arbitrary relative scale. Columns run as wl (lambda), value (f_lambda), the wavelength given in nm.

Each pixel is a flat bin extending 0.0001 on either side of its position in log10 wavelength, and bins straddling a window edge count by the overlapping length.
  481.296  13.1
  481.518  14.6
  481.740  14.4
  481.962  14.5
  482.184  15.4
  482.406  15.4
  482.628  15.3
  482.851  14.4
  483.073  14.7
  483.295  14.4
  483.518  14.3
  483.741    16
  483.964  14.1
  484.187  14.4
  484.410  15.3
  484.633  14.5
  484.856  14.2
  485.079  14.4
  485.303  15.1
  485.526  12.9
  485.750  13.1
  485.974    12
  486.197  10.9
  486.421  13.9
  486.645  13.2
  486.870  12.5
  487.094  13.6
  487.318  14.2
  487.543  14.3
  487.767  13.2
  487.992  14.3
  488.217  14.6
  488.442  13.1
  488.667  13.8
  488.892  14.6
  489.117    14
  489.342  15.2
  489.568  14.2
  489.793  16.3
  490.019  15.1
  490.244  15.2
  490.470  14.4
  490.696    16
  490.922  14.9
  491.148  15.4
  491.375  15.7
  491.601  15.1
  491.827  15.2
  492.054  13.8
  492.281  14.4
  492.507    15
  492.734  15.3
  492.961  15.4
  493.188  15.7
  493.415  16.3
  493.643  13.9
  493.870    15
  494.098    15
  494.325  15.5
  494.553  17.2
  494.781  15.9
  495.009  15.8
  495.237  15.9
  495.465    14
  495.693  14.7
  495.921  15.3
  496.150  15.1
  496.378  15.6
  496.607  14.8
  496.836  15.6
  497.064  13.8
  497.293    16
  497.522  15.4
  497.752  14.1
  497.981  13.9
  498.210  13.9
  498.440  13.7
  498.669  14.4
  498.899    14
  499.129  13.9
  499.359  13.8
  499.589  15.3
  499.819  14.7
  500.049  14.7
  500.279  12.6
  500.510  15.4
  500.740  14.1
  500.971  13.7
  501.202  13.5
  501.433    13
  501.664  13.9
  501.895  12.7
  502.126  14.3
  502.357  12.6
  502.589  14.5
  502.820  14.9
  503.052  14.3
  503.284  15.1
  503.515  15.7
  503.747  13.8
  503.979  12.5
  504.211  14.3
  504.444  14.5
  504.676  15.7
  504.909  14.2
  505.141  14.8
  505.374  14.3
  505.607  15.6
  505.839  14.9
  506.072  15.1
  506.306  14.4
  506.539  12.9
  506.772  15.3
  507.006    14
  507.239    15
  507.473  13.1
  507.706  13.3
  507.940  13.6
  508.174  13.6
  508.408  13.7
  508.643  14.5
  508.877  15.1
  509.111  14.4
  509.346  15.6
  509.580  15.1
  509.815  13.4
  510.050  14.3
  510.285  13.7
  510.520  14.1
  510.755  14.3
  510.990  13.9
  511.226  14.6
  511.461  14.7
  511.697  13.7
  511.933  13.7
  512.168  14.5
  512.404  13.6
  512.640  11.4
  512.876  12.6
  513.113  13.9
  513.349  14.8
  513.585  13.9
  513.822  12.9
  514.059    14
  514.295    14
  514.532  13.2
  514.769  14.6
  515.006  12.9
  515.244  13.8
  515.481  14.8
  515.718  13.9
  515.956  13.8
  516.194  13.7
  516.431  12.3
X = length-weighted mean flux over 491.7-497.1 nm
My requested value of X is 15.2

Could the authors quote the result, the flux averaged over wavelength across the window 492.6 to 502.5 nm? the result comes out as 14.6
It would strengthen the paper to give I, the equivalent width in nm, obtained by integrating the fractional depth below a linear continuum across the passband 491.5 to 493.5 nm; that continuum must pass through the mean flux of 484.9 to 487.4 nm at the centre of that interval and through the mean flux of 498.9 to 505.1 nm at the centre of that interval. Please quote -0.22 nm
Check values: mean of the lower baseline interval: 13.3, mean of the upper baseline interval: 14.1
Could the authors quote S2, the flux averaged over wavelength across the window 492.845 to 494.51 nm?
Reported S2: 15.3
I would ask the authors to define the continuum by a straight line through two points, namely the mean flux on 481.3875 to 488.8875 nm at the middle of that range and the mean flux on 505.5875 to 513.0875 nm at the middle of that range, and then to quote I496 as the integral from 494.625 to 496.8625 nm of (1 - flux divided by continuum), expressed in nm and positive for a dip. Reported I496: -0.19 nm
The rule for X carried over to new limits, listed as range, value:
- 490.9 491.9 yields 15.3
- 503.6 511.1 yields 14.3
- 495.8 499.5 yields 14.6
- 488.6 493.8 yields 15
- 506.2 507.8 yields 14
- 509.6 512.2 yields 14.1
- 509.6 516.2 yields 13.8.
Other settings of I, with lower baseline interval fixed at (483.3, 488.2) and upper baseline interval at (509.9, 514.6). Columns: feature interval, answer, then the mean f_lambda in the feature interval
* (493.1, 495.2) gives -0.27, 15.6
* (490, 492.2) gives -0.20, 15.1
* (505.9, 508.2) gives -0.04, 14.1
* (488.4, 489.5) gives -0.03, 14.2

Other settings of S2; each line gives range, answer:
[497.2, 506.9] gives 14.3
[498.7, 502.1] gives 14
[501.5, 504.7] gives 14.1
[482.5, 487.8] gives 14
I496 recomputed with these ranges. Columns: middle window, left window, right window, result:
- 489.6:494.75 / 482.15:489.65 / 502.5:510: -0.388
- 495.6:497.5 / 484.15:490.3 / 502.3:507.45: -0.118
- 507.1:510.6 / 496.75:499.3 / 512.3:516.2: -0.070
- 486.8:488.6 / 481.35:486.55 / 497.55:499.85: 0.061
